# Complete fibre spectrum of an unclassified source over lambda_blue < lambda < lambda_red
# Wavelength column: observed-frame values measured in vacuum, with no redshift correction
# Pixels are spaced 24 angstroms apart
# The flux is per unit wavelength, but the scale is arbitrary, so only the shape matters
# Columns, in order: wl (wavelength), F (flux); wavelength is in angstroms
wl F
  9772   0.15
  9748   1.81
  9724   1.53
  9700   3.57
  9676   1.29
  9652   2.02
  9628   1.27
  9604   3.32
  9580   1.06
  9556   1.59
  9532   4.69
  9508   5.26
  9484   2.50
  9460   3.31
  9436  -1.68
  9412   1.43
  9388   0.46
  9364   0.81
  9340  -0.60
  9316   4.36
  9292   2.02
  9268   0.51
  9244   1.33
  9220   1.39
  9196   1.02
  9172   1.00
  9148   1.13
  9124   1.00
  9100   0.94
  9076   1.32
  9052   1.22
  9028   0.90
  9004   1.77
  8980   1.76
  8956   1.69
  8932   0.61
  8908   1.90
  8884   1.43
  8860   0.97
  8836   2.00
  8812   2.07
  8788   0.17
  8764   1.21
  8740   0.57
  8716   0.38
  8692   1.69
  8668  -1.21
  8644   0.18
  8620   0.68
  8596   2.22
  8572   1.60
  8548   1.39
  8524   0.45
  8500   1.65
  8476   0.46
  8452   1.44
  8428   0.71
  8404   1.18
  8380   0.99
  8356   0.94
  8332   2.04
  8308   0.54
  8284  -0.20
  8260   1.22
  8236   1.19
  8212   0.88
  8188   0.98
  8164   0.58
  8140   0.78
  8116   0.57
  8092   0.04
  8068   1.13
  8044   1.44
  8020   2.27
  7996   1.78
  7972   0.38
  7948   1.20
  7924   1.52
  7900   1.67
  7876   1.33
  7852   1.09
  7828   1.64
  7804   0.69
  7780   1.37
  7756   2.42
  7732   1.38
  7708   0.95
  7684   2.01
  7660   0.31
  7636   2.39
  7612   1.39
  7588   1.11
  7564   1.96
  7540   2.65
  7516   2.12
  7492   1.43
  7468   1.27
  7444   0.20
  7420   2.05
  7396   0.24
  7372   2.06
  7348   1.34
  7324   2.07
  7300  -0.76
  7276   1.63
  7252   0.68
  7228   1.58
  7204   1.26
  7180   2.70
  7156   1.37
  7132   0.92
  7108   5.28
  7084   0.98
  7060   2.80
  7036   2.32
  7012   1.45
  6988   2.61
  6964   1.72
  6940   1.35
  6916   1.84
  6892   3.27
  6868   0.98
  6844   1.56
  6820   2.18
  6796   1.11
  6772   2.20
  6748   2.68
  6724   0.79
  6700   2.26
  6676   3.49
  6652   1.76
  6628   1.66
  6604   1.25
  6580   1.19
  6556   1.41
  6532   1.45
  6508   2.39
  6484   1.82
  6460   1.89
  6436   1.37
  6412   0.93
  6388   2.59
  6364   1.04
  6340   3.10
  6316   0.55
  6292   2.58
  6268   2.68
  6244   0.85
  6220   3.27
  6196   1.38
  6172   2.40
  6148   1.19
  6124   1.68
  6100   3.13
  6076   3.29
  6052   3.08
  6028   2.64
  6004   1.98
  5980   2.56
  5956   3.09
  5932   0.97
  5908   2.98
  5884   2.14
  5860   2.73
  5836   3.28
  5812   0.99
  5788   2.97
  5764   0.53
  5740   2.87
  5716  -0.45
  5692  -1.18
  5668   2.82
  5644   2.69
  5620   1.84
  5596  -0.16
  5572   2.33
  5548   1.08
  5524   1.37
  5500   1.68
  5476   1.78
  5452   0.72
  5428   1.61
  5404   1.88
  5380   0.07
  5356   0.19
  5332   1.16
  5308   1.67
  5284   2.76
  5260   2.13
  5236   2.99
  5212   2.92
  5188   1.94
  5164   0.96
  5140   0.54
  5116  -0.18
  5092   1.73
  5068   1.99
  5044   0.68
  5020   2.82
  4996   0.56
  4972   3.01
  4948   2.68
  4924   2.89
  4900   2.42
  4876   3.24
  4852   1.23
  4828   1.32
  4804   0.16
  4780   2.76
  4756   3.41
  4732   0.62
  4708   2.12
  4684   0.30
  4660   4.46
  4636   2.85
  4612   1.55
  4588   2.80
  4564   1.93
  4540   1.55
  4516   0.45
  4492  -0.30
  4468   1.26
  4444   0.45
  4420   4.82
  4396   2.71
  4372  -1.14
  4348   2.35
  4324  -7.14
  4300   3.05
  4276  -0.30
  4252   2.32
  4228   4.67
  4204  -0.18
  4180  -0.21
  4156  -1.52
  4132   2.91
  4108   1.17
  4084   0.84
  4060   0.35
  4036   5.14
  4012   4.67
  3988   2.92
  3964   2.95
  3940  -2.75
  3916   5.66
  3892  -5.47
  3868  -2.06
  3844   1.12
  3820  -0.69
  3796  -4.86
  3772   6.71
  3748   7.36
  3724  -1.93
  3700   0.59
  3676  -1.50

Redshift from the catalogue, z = 0.419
